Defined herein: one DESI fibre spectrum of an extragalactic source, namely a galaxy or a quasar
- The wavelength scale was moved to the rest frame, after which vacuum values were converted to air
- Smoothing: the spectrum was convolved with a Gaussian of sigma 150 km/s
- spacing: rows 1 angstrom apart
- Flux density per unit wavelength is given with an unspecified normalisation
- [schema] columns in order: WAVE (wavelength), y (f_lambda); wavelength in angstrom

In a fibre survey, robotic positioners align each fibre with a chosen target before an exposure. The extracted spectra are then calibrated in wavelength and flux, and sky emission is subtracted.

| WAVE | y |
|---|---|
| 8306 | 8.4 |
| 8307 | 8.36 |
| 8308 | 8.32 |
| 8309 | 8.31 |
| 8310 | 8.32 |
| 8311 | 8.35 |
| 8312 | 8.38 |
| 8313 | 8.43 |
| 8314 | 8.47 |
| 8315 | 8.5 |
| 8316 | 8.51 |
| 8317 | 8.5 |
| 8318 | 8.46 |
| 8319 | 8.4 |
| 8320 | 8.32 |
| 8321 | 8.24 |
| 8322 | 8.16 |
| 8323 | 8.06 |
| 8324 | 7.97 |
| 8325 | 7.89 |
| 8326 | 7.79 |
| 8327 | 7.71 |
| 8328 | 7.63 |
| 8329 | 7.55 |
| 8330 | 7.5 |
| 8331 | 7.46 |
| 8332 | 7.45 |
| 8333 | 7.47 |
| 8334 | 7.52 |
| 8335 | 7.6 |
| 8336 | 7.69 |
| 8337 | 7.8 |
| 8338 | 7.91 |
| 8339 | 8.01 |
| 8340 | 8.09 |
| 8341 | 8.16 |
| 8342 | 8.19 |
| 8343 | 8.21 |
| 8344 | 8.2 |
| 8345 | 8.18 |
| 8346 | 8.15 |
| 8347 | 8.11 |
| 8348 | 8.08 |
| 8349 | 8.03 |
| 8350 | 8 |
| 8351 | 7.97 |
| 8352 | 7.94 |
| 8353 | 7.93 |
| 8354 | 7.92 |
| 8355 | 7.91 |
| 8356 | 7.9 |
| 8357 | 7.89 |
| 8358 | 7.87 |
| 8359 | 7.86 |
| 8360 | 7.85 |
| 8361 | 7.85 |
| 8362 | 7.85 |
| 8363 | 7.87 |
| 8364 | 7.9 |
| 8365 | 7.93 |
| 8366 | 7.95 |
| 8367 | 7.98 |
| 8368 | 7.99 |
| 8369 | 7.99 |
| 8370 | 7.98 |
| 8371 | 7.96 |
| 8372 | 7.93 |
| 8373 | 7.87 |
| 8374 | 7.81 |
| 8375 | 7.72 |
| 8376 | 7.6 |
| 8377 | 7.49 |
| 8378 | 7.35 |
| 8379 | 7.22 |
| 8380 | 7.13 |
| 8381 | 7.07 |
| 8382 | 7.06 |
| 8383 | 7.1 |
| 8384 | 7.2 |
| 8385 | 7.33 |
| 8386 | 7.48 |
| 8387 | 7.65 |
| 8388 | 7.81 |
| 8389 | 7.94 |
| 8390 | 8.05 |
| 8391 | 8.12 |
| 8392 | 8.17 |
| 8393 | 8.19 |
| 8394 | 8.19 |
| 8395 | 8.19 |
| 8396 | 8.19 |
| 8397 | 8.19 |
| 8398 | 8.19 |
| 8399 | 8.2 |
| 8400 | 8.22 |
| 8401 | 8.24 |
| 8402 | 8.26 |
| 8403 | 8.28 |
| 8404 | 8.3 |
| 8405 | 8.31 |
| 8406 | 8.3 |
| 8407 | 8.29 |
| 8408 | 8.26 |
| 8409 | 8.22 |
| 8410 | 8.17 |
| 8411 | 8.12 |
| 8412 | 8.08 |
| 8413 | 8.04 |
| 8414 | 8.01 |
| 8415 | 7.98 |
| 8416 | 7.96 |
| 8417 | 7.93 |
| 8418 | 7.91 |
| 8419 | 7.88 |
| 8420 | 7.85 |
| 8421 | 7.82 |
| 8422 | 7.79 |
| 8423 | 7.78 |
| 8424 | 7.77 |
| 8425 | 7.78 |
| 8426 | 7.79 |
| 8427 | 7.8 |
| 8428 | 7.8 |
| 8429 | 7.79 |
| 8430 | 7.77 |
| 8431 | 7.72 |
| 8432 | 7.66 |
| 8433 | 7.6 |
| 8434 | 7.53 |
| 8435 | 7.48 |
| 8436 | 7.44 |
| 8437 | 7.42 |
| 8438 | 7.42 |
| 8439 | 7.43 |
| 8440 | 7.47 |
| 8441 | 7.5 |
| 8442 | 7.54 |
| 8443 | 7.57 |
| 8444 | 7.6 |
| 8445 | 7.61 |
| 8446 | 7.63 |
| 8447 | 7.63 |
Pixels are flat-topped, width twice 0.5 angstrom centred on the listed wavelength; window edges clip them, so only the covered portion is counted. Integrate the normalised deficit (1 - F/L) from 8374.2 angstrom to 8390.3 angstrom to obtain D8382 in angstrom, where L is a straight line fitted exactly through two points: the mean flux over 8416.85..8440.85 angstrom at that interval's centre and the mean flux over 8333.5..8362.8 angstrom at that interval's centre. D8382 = 0.8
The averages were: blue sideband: 7.95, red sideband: 7.69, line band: 7.45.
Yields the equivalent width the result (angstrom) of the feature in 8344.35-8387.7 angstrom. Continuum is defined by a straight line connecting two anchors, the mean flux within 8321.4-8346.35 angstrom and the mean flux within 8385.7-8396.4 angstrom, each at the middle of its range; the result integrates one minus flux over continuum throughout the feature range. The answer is 0.94 angstrom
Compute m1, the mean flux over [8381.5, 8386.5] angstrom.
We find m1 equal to 7.23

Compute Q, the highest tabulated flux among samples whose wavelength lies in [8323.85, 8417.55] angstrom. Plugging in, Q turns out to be 8.31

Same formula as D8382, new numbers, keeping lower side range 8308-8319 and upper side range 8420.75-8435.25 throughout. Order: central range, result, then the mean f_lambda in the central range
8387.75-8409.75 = -0.8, 8.19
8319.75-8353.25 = 1.5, 7.91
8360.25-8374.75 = 0.3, 7.91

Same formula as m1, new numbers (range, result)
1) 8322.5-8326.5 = 7.93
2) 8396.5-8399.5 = 8.19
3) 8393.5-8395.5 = 8.19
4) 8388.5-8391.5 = 8.04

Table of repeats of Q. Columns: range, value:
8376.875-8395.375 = 8.19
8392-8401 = 8.24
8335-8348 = 8.21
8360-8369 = 7.99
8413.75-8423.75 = 8.01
